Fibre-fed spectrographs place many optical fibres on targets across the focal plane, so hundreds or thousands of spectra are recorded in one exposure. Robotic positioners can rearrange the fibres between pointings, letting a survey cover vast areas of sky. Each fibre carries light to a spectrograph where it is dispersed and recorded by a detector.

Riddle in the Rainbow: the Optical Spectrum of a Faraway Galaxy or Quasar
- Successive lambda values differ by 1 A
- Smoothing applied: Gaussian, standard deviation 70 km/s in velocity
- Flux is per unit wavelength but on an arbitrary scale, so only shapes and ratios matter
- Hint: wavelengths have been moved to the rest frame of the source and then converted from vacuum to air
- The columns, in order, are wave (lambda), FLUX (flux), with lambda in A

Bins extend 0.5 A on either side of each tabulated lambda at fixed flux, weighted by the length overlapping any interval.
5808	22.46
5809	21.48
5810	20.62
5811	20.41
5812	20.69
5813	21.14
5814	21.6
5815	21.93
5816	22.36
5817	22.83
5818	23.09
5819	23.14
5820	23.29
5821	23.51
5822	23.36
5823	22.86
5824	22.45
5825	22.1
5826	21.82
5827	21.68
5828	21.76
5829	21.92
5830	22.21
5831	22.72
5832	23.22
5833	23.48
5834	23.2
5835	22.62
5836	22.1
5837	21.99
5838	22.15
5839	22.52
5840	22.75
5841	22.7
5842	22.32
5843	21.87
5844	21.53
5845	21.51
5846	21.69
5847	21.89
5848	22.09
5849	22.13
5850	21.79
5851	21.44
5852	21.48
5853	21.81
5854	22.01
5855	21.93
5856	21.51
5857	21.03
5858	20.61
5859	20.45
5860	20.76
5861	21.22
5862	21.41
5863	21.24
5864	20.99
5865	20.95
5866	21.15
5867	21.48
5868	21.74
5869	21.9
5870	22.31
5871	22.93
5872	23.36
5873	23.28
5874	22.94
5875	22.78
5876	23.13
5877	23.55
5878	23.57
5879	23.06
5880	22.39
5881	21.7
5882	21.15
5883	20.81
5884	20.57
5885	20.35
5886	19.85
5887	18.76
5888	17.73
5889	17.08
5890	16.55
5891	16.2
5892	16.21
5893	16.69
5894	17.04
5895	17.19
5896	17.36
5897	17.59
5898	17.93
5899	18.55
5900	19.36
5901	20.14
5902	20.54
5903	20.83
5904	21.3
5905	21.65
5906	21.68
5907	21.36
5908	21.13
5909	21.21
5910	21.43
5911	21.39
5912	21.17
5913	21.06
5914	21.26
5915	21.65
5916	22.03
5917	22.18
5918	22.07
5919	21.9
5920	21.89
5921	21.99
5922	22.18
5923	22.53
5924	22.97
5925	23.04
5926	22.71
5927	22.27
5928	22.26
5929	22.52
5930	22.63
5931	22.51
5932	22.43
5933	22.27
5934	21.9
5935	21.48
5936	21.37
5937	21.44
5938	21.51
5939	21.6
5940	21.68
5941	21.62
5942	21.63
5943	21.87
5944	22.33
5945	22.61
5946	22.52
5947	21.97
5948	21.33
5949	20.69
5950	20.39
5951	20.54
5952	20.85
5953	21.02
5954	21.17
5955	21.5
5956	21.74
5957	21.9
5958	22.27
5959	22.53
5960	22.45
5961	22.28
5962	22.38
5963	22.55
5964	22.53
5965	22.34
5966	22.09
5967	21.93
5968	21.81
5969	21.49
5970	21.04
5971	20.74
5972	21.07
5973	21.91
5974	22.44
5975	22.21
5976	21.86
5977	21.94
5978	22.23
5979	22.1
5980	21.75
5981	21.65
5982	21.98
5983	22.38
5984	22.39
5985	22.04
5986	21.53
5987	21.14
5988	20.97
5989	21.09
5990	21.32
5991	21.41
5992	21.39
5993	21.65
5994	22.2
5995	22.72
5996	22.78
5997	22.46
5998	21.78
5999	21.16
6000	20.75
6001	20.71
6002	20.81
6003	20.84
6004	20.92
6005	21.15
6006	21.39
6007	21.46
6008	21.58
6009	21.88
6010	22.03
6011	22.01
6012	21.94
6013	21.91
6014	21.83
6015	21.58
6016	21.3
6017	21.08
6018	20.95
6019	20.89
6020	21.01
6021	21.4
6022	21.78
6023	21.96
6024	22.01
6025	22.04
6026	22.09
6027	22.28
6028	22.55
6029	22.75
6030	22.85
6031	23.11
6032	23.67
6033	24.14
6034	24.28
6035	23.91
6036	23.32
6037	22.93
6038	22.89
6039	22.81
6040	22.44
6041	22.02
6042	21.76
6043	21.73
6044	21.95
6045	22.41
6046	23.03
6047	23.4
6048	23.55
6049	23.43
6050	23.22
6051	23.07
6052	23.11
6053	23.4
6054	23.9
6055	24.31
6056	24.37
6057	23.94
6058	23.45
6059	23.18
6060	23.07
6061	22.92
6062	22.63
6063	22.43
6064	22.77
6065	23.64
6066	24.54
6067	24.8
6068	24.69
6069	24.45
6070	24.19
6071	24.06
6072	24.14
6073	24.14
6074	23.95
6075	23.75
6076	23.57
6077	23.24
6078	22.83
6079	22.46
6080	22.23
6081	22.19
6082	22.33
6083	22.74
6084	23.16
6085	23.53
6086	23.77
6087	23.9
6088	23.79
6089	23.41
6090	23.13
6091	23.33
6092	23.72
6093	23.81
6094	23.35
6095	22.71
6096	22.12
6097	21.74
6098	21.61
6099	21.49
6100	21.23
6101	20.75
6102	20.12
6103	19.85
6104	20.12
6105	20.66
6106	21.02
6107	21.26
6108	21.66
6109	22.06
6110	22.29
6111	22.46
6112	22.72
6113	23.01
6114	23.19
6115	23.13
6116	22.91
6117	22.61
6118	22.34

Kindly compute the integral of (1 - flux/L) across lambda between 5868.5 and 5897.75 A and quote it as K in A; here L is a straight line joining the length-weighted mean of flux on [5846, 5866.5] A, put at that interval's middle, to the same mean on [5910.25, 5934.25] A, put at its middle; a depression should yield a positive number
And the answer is 1.9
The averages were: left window 21.4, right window 22.1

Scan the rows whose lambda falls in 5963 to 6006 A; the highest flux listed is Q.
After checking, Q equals 22.78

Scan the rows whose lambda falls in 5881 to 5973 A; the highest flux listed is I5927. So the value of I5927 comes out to 23.04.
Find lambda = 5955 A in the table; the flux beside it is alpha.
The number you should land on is 21.5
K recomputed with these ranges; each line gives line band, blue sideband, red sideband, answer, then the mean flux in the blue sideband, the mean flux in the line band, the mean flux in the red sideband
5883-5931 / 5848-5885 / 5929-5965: 3.1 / 21.8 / 20.4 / 21.8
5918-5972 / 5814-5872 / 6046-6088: 1.9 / 22.1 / 21.9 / 23.5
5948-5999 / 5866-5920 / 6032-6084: 0.4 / 20.6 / 21.8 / 23.3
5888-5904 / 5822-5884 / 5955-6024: 2.8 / 22.1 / 18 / 21.7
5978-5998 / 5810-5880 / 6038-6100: 0.8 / 22.1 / 21.8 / 23.2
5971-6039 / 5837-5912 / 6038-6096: 1.8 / 20.9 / 21.9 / 23.3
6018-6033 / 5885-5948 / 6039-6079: 0.4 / 20.8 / 22.2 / 23.4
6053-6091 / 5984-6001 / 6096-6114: -3.5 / 21.6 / 23.5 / 21.5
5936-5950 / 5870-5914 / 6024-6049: -0.3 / 20.4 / 21.7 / 22.8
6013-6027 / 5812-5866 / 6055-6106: 0.7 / 22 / 21.6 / 23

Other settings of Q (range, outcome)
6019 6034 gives 24.28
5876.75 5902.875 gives 23.57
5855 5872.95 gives 23.36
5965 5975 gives 22.44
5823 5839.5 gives 23.48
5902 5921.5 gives 22.18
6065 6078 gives 24.8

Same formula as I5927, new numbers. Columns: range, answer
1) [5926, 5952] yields 22.71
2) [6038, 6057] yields 24.37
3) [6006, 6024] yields 22.03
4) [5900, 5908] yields 21.68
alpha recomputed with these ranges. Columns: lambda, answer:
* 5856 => 21.51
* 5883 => 20.81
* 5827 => 21.68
